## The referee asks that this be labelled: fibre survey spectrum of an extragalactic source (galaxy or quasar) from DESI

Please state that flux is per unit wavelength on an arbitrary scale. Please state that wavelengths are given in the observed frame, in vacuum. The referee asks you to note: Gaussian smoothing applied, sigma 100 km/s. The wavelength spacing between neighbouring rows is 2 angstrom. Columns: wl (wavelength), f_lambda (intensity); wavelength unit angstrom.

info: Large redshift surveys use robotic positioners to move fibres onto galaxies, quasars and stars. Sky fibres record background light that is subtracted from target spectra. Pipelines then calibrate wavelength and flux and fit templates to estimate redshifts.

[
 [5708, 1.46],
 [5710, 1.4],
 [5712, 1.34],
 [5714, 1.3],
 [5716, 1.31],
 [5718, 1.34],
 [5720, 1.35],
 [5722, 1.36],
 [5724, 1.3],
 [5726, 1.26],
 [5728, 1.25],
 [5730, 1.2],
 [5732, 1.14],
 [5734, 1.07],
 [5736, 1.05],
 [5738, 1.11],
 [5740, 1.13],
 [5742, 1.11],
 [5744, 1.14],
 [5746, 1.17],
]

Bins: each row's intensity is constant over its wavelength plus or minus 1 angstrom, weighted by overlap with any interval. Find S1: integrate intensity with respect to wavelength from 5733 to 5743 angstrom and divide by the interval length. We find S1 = 1.09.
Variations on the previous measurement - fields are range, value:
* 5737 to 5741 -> 1.12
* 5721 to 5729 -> 1.29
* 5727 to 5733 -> 1.2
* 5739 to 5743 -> 1.12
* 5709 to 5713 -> 1.37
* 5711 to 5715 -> 1.32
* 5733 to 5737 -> 1.06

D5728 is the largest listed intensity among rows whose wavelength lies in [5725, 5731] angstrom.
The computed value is 1.26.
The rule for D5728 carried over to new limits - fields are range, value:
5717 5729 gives 1.36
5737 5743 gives 1.13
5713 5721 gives 1.35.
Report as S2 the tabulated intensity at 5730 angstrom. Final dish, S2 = 1.2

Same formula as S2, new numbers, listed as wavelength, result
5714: 1.3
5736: 1.05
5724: 1.3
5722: 1.36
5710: 1.4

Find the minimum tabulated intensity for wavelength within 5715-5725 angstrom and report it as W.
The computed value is 1.3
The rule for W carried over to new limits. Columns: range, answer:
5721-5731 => 1.2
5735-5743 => 1.05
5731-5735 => 1.07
